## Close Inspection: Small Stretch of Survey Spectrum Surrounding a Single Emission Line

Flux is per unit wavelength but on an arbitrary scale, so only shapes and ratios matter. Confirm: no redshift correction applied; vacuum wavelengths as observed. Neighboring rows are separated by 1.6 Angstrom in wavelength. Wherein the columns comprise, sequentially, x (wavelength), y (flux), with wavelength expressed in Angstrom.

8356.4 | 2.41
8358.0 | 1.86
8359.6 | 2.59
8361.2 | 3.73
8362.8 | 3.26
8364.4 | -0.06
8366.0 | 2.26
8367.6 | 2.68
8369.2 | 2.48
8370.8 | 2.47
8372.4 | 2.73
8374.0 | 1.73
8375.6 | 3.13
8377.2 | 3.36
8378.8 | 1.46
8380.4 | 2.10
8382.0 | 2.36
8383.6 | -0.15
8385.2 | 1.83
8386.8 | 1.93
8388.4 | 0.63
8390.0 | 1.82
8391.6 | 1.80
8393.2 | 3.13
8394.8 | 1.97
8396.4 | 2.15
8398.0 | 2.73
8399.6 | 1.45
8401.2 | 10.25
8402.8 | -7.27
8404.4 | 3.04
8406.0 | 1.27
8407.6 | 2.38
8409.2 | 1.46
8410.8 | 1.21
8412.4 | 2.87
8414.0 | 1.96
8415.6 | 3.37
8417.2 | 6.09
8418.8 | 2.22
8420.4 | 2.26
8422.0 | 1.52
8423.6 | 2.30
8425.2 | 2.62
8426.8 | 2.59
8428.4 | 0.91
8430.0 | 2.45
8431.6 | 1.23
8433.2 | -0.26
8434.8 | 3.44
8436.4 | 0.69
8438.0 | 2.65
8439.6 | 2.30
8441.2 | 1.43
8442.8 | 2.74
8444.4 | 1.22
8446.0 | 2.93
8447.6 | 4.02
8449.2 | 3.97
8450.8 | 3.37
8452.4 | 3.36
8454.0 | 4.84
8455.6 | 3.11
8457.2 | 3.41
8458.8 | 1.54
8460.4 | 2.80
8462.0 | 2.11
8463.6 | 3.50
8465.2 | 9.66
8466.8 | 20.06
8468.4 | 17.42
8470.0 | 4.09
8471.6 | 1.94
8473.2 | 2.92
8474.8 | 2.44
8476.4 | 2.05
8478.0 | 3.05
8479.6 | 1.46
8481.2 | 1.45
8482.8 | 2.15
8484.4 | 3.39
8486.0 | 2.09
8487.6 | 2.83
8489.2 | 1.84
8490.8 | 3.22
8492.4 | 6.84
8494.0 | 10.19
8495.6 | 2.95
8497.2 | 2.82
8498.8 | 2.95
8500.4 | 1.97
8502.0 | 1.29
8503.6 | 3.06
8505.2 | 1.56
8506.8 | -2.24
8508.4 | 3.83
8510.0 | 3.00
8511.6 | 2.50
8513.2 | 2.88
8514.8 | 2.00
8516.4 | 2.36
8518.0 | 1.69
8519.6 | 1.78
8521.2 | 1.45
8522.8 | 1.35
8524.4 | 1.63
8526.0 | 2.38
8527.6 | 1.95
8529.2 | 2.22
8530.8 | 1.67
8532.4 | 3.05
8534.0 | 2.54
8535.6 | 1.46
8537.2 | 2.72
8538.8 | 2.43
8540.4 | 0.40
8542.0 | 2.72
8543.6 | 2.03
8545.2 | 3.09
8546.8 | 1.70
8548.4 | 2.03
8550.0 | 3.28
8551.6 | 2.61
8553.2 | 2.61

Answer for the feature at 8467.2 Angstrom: H-alpha 6563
